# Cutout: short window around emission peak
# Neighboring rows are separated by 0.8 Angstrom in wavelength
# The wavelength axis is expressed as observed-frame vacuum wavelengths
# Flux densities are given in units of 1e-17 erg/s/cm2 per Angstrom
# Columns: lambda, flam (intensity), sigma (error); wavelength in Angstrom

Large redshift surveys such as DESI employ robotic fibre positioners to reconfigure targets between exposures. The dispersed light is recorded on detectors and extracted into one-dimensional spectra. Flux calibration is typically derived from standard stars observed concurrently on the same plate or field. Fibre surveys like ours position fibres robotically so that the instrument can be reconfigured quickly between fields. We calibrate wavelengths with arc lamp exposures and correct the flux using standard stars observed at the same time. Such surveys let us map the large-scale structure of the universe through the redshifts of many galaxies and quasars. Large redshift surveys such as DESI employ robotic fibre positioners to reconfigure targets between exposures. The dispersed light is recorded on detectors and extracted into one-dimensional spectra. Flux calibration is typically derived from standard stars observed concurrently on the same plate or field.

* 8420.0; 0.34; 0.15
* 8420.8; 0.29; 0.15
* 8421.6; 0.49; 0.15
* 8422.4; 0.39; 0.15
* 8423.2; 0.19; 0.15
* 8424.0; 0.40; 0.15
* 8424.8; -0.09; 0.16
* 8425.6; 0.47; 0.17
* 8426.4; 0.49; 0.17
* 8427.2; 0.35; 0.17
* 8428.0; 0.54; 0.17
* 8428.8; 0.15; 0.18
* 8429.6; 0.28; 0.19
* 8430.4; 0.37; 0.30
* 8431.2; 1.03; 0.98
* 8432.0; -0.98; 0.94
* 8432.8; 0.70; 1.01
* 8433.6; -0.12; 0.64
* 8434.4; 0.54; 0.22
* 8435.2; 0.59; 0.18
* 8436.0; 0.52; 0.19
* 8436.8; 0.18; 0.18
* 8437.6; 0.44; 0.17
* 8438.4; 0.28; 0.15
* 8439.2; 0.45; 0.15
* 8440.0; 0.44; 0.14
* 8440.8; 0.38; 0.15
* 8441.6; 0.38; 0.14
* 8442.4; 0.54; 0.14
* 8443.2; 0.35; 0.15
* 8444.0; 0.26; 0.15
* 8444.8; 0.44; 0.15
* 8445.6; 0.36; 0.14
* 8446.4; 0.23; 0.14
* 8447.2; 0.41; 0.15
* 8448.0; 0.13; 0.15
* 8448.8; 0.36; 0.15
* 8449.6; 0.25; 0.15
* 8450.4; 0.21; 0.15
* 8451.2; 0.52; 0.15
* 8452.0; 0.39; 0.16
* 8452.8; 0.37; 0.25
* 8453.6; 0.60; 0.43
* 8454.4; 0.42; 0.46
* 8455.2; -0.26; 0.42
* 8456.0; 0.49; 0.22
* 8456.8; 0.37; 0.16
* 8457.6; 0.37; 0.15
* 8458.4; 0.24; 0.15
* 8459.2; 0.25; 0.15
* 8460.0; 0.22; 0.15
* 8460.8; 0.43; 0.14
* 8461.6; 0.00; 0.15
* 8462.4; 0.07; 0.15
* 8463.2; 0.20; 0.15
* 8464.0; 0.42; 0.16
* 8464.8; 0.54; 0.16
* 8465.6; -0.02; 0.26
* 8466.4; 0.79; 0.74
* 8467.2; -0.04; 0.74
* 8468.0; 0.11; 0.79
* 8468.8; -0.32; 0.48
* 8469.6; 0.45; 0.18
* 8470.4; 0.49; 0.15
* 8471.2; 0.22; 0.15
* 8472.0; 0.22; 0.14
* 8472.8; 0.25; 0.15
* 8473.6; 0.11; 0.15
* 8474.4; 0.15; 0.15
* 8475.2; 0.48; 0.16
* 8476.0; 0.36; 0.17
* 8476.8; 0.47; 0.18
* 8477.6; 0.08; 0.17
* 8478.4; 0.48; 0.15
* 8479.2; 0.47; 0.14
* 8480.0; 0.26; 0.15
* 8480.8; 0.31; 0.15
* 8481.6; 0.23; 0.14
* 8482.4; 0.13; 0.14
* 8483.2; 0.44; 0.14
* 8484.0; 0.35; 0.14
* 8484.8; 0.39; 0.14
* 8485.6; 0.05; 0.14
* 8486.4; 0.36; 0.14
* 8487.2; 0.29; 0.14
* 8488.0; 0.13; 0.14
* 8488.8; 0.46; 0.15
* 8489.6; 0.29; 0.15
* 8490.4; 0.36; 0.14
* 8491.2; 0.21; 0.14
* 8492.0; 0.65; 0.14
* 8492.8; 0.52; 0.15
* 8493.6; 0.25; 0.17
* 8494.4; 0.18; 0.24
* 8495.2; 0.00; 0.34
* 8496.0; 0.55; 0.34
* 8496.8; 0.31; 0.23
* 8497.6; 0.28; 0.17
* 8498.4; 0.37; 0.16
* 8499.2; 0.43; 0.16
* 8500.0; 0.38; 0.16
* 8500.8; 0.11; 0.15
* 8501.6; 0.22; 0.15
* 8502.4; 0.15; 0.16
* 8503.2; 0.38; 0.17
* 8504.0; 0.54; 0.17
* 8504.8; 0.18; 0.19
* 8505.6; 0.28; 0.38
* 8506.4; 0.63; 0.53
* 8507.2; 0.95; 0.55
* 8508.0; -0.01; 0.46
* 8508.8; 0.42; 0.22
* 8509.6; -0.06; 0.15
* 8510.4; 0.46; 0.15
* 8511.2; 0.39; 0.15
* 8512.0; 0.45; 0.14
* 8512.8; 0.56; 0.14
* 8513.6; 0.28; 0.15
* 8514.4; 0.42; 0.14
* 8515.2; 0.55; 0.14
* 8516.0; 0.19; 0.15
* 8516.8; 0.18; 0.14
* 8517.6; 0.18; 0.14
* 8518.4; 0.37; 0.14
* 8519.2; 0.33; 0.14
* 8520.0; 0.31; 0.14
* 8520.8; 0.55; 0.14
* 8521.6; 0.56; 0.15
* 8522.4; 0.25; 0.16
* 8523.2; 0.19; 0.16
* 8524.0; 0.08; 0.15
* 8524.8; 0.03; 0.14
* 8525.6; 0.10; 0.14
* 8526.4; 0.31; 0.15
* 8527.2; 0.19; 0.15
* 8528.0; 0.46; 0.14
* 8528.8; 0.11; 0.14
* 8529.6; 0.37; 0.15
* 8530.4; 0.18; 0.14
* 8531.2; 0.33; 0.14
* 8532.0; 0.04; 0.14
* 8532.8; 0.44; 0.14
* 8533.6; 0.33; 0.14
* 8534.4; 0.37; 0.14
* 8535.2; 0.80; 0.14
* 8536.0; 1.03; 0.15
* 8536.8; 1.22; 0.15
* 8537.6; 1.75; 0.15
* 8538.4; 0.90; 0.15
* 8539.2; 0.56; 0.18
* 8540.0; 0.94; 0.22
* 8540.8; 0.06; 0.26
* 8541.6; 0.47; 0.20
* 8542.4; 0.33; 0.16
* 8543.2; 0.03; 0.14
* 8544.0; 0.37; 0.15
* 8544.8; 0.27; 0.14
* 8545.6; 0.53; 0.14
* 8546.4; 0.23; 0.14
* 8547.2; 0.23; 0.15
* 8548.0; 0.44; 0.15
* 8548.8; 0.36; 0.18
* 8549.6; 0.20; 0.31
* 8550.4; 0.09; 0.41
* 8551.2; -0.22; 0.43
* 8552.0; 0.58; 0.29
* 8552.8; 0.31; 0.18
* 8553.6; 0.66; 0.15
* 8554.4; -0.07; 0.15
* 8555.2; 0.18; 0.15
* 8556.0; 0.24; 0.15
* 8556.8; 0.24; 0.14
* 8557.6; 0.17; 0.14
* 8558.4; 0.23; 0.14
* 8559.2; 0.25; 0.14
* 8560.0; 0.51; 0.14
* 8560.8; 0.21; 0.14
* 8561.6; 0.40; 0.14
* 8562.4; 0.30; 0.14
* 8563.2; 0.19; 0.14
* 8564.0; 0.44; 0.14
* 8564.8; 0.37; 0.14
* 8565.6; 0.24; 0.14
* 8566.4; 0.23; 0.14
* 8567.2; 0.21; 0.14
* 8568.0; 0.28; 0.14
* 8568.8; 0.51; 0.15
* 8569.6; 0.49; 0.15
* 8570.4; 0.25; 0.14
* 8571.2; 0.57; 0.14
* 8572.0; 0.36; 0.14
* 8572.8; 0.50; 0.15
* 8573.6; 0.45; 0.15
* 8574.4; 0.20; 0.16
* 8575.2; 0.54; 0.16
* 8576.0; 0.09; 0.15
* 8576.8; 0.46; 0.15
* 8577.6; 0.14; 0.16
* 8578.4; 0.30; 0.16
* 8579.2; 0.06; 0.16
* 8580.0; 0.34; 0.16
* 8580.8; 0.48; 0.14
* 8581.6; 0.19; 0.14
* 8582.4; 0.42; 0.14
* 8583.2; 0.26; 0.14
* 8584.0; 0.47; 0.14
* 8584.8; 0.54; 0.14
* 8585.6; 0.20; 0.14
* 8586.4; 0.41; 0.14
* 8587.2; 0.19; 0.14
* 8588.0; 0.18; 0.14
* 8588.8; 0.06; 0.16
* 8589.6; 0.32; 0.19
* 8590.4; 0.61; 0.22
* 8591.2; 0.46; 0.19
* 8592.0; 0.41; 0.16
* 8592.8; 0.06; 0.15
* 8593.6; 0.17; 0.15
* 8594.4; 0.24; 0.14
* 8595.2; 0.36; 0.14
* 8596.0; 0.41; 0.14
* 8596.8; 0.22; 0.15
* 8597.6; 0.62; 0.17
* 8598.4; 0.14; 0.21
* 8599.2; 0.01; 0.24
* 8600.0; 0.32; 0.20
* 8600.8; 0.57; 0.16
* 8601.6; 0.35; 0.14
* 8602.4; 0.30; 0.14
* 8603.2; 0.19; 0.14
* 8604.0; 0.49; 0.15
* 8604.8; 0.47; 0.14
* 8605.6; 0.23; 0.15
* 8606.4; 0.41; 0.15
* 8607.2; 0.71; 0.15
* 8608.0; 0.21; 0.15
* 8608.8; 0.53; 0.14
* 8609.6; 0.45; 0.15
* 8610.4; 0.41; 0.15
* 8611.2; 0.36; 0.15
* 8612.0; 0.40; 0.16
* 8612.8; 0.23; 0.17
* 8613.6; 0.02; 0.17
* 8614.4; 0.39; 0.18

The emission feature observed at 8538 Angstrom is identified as Hgamma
